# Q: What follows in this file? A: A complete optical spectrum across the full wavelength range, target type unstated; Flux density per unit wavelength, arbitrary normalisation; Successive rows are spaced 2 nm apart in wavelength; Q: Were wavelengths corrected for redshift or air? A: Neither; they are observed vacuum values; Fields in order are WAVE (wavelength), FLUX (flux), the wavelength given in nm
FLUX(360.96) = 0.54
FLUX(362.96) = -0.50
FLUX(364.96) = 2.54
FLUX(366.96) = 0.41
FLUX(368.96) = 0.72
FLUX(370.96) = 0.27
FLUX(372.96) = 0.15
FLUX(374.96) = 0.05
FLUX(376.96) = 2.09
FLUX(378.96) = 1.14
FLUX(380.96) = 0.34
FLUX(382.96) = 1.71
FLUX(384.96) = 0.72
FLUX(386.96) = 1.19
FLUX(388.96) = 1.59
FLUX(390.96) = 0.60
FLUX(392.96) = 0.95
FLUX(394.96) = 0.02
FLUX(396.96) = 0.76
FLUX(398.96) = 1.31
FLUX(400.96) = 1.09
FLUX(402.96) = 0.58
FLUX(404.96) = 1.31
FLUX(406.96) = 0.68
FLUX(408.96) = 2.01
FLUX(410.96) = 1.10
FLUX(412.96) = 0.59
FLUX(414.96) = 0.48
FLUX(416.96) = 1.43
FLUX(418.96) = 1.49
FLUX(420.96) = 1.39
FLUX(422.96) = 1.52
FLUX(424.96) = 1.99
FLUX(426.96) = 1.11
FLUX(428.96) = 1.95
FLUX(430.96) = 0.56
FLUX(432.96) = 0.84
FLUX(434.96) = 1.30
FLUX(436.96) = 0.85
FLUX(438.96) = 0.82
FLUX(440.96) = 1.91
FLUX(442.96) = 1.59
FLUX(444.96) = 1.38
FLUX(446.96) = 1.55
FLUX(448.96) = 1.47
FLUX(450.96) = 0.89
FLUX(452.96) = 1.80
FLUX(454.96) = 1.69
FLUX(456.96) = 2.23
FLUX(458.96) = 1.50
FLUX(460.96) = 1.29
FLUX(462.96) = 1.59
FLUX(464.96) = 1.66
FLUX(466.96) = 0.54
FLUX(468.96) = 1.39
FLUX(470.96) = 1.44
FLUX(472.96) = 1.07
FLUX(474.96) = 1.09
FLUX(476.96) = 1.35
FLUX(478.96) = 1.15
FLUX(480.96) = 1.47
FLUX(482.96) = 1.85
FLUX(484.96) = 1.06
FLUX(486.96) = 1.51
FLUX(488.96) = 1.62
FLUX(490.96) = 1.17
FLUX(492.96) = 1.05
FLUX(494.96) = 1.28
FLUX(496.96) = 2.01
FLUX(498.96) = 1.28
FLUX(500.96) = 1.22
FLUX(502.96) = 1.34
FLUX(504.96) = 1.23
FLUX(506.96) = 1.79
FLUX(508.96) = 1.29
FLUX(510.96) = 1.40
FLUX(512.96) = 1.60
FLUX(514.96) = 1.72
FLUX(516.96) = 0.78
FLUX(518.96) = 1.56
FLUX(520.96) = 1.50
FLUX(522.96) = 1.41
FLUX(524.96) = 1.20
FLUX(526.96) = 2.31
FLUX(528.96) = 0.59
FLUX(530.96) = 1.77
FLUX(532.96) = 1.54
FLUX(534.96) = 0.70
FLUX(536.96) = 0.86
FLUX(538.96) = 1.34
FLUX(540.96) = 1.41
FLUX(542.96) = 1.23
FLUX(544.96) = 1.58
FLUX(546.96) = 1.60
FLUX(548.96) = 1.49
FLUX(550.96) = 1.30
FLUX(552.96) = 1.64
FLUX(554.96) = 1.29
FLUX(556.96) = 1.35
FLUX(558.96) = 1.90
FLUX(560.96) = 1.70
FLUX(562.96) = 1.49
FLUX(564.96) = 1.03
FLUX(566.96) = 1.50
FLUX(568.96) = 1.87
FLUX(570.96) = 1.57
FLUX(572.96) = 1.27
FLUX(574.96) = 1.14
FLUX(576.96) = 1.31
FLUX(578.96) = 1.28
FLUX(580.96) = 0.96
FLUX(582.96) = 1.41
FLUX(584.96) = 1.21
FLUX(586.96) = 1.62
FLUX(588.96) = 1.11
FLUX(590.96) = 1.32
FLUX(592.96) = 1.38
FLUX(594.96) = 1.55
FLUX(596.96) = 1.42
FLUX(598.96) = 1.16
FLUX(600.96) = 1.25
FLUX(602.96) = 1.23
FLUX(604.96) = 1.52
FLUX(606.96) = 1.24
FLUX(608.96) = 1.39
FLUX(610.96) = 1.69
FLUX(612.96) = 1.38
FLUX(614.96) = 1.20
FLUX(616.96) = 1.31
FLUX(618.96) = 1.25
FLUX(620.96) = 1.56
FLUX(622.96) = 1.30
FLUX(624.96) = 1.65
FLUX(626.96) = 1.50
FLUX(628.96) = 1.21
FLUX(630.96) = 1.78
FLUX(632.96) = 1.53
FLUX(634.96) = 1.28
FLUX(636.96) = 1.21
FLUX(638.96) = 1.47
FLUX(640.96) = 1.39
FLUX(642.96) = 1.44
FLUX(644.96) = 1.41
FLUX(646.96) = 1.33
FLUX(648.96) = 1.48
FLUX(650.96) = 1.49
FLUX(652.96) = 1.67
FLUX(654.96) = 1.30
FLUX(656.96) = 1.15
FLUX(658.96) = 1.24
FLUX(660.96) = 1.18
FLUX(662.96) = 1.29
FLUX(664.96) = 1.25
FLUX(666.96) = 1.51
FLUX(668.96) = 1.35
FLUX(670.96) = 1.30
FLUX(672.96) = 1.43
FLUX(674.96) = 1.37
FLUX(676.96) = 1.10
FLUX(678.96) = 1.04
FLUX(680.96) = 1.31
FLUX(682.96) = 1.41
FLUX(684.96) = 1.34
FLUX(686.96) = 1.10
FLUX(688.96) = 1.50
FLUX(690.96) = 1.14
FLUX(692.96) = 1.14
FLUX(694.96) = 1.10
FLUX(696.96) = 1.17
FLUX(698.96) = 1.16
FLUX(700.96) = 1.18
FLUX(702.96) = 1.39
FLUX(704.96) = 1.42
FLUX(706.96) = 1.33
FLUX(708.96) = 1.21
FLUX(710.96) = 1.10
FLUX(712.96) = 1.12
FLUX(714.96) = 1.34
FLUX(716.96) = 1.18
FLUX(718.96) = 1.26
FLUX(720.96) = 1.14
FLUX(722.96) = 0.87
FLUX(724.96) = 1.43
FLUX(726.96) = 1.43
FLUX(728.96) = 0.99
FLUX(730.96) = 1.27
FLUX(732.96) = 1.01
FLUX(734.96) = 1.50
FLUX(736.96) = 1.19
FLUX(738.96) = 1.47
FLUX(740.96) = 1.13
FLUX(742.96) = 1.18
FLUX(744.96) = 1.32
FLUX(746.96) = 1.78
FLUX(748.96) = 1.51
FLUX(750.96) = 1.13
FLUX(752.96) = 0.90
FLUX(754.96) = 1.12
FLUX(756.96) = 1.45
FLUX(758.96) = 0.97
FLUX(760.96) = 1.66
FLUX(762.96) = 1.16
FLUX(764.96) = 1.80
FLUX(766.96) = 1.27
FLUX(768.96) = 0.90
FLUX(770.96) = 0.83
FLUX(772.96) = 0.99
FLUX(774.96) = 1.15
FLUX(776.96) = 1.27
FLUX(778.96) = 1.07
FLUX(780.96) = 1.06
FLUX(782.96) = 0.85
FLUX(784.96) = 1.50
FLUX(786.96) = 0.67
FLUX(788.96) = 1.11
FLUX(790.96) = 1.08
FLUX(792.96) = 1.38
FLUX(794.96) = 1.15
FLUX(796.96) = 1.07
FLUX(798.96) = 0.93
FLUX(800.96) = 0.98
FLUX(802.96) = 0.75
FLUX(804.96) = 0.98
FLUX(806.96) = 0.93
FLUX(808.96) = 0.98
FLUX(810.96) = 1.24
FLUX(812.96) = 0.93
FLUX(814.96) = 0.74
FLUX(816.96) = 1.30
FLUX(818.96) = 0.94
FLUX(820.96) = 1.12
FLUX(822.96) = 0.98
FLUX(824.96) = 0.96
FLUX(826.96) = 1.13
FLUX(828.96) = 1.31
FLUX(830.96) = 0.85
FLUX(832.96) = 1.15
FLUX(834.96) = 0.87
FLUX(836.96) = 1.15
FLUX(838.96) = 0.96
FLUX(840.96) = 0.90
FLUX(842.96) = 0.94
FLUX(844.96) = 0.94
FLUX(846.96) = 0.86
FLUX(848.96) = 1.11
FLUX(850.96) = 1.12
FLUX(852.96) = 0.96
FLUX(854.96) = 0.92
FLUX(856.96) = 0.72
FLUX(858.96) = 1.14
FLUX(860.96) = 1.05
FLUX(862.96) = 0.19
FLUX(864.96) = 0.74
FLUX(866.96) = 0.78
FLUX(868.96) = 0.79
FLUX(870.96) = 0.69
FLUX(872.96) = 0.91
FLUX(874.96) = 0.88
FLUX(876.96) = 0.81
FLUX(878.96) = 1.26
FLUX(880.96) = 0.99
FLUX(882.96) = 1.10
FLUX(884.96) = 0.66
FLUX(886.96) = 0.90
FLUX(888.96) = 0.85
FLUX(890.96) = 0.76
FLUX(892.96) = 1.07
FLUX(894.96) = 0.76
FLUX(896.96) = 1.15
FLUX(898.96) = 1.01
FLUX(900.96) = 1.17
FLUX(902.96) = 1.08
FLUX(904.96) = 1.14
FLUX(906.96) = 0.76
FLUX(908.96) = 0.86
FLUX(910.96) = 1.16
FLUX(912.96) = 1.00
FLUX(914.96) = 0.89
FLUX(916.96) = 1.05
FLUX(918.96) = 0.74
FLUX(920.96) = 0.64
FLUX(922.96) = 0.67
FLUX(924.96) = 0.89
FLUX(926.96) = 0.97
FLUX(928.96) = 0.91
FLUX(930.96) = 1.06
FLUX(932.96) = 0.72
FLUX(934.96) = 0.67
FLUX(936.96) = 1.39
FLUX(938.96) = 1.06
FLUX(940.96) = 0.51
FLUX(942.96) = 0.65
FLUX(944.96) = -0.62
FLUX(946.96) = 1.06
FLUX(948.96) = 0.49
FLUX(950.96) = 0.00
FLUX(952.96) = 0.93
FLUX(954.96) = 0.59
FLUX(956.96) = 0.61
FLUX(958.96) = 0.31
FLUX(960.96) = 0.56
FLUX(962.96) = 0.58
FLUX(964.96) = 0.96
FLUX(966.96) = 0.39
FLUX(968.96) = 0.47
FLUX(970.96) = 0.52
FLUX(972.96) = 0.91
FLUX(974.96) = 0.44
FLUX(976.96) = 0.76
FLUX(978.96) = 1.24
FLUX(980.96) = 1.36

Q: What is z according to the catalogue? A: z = 0.14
